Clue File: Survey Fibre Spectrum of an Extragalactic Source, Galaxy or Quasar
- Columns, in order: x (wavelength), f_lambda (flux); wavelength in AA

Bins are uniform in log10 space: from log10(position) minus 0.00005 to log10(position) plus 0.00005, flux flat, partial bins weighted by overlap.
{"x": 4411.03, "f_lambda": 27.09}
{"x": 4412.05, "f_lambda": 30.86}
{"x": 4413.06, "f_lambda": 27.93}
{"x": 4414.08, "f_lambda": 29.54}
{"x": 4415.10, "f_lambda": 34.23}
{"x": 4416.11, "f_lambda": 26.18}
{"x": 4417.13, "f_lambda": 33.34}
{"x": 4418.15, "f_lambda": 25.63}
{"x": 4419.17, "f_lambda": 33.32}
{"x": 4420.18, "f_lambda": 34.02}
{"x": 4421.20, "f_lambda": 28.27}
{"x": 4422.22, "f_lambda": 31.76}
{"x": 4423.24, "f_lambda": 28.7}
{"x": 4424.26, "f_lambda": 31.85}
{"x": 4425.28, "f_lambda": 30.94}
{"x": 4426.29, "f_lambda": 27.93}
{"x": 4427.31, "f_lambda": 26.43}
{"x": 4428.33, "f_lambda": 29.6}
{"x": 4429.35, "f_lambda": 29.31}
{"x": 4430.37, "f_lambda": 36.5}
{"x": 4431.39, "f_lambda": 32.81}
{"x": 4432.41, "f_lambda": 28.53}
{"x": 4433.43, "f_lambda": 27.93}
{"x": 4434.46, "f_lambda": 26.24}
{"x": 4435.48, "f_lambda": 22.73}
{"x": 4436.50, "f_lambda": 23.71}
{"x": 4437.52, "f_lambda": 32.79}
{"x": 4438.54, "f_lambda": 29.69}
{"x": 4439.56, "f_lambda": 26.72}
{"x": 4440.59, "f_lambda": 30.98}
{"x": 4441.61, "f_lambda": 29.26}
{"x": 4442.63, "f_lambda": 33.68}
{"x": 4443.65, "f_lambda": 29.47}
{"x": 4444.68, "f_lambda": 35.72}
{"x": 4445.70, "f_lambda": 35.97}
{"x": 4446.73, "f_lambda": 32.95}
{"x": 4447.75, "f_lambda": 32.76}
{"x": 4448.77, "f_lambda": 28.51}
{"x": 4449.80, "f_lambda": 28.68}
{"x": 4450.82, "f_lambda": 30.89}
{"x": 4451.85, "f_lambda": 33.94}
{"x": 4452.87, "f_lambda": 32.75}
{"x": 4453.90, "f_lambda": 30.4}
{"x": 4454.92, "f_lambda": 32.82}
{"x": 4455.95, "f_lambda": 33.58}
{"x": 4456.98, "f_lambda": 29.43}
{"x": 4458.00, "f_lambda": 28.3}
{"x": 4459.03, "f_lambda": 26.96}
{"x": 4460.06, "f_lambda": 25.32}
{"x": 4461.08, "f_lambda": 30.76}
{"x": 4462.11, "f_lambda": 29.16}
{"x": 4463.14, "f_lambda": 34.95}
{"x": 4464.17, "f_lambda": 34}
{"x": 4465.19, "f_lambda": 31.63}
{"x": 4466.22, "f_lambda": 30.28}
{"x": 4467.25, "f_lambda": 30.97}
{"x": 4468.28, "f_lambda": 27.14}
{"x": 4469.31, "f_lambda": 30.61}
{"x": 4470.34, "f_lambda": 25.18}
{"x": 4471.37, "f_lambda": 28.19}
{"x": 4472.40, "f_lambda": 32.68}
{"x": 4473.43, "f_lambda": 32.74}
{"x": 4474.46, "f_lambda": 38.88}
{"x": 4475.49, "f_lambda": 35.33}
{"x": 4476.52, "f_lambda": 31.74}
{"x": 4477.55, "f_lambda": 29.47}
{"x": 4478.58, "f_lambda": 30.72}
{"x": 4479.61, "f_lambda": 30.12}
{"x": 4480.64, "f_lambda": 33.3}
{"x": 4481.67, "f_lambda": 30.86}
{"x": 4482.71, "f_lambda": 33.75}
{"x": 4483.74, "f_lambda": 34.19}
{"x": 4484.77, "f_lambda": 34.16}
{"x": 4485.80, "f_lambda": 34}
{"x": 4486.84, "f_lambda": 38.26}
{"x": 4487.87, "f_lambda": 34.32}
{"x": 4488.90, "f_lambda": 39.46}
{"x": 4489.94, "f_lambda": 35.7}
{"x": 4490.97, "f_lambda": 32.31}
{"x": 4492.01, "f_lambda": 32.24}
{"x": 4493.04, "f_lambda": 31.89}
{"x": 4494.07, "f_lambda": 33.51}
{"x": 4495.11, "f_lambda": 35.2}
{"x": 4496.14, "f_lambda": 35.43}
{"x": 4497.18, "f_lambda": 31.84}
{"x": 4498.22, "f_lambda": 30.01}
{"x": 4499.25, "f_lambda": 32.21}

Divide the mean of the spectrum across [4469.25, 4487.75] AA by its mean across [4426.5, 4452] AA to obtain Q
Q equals 1.1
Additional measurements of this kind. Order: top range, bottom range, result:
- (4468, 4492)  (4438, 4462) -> 1.06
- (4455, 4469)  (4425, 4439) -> 1.05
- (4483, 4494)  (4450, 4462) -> 1.14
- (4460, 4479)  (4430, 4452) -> 1.03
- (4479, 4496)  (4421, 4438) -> 1.16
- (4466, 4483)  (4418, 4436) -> 1.05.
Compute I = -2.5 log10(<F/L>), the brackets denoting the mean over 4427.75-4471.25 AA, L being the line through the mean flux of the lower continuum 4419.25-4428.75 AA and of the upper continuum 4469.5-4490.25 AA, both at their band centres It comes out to 0.04 mag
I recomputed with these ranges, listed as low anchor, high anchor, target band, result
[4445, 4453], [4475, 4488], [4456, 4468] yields 0.08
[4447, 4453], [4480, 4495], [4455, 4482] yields 0.06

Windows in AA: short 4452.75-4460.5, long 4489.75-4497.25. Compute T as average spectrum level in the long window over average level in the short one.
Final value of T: 1.12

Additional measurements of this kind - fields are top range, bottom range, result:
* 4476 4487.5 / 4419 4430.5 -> 1.08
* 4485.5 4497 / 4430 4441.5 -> 1.20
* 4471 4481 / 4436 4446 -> 1.05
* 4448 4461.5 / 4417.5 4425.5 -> 0.99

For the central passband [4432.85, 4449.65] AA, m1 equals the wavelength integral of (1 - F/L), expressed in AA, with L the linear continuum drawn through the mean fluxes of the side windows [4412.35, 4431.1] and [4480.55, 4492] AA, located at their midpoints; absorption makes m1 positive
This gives 0.9 AA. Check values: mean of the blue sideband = 30.3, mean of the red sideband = 34.5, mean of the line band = 29.9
